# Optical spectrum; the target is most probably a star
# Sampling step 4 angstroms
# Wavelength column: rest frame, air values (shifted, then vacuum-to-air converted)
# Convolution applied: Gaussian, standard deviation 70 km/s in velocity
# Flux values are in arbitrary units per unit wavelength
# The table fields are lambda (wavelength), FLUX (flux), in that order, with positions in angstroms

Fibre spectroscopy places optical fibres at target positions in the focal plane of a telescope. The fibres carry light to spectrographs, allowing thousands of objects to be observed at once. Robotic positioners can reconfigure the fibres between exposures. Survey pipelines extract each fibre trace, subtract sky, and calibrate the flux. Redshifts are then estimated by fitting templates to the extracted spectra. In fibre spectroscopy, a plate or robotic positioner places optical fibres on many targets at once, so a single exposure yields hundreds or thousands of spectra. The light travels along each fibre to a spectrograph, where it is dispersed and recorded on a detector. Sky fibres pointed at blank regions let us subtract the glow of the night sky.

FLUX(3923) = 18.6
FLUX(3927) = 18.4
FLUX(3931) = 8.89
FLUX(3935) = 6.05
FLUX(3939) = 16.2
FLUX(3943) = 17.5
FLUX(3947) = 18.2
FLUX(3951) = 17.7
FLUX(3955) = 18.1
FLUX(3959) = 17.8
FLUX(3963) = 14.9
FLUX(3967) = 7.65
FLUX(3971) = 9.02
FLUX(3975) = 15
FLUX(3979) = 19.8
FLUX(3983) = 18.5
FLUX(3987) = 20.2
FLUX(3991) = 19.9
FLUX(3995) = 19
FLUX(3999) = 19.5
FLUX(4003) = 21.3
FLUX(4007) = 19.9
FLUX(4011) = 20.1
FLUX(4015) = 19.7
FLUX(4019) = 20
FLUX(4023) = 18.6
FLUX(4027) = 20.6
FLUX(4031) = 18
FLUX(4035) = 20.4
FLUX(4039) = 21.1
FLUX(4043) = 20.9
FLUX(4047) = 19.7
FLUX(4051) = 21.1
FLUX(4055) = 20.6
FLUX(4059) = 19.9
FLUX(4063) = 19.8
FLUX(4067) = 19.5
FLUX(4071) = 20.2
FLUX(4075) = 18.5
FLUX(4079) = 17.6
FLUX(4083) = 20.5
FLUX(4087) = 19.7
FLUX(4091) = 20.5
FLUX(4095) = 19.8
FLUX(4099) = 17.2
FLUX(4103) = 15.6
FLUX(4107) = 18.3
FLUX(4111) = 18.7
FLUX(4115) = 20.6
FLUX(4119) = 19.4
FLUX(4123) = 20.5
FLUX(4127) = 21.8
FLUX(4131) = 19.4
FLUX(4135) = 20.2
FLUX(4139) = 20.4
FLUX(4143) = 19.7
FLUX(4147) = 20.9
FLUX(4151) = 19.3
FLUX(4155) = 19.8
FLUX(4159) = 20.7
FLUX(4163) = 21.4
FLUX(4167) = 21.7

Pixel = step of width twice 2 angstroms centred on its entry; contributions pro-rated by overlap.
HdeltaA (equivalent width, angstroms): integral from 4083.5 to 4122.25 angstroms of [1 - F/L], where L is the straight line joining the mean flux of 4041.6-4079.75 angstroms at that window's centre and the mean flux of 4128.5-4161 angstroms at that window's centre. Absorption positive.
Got 1.9 angstroms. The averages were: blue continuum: 19.8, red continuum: 20.1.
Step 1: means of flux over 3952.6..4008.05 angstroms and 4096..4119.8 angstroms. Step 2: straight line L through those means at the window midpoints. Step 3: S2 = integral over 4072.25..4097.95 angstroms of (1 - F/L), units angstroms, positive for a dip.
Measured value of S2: -1.81 angstroms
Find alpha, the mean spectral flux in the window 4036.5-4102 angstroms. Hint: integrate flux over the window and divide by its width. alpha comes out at 19.7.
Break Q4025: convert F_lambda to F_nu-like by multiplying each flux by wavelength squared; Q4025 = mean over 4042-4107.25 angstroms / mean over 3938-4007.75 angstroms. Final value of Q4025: 1.18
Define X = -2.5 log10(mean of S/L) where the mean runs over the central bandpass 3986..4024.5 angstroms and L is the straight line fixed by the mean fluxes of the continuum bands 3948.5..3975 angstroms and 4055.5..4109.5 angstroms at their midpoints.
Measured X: -0.232 mag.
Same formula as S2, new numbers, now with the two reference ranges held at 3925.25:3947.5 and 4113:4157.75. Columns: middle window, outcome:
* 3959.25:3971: 2.3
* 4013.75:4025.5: -2.1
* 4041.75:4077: -4.4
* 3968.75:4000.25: -4.1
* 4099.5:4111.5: 1.2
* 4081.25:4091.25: -0.8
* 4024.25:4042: -3.2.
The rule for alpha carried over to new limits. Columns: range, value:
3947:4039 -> 18.1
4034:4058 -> 20.6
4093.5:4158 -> 19.5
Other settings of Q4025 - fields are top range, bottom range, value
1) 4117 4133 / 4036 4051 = 1.02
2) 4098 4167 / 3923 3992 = 1.38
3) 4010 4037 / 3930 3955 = 1.40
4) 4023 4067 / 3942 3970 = 1.34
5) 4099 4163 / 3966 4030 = 1.15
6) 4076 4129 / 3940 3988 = 1.28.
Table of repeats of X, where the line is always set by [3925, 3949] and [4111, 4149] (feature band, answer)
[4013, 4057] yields -0.16 mag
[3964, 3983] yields 0.14 mag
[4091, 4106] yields 0.07 mag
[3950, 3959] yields -0.21 mag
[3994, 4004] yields -0.23 mag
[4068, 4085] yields -0.04 mag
